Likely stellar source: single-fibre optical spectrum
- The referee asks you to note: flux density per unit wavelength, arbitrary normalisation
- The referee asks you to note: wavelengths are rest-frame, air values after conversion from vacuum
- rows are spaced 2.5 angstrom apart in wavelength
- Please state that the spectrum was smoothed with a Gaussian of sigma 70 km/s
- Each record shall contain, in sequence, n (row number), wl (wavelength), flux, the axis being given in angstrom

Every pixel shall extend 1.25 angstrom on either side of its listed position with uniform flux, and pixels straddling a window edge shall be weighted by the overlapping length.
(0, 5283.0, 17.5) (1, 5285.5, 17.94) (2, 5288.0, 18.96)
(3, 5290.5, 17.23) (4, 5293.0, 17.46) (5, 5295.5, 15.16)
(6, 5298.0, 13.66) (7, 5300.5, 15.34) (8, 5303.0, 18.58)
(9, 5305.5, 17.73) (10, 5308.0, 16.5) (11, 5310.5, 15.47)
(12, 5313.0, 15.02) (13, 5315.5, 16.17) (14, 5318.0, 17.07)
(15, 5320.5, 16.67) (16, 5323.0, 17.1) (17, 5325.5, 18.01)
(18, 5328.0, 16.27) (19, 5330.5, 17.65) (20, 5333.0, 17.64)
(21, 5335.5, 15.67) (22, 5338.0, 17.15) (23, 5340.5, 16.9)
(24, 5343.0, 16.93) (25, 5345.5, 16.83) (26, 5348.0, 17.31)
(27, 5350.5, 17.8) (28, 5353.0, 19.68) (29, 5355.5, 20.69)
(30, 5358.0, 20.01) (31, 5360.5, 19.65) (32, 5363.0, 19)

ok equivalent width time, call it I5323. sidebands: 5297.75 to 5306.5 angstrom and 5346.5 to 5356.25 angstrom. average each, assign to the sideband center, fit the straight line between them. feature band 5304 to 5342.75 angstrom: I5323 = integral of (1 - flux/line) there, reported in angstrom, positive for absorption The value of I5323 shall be 1.67 angstrom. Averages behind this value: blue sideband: 16.6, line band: 16.8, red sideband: 18.7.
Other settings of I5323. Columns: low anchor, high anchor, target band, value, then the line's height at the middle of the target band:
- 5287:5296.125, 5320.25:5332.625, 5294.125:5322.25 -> 1.8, 17.3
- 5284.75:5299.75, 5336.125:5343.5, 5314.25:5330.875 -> -0.2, 16.8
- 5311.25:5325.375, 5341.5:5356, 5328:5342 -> 0.3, 17.4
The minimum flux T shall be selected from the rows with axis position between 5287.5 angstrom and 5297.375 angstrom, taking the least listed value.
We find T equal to 15.16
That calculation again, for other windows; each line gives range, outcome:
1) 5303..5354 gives 15.02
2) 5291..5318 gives 13.66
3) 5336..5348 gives 16.83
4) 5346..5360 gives 17.31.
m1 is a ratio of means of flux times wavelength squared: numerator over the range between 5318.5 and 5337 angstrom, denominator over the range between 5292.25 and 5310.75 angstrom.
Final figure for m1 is 1.06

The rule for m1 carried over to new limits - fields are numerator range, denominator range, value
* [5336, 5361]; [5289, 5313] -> 1.13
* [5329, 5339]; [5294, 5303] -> 1.12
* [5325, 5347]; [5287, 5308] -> 1.03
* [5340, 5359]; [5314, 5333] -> 1.09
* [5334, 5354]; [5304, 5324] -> 1.06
